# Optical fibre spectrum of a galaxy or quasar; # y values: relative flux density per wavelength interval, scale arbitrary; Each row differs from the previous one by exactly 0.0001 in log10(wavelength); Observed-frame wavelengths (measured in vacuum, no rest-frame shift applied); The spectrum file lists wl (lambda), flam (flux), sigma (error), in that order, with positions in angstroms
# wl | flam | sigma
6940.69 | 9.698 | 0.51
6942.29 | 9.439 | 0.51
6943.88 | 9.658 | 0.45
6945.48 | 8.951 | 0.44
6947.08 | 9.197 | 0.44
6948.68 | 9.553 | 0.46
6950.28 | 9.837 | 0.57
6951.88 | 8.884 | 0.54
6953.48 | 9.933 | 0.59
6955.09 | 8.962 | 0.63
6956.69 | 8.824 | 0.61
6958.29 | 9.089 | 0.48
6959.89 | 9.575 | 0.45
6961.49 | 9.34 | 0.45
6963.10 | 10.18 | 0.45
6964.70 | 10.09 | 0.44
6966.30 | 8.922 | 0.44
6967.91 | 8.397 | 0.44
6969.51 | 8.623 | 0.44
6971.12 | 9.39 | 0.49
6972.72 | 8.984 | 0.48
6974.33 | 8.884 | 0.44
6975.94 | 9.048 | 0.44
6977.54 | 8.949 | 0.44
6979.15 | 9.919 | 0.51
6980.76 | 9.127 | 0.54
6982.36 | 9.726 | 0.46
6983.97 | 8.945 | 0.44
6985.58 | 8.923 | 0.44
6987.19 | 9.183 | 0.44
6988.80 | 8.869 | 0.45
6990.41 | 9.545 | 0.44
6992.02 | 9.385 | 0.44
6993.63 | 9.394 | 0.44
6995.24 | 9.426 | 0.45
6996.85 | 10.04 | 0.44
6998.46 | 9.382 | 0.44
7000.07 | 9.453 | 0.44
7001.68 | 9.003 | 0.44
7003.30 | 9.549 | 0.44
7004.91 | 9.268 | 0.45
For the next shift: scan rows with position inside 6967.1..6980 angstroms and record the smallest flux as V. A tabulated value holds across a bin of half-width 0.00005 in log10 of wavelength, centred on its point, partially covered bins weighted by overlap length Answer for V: 8.397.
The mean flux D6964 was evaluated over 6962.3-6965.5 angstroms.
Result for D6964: 10.2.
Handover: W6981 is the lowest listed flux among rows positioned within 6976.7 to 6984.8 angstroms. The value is 8.945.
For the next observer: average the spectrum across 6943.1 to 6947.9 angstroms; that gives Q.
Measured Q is 9.26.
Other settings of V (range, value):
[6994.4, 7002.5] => 9.003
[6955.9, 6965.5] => 8.824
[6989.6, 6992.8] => 9.385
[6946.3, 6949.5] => 9.197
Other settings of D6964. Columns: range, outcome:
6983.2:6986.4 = 8.93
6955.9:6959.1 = 8.97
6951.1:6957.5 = 9.15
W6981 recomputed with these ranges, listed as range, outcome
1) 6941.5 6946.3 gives 8.951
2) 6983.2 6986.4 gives 8.923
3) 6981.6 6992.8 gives 8.869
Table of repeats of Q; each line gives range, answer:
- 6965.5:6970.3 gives 8.65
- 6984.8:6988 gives 9.05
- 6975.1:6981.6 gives 9.27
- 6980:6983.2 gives 9.44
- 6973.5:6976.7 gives 8.94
